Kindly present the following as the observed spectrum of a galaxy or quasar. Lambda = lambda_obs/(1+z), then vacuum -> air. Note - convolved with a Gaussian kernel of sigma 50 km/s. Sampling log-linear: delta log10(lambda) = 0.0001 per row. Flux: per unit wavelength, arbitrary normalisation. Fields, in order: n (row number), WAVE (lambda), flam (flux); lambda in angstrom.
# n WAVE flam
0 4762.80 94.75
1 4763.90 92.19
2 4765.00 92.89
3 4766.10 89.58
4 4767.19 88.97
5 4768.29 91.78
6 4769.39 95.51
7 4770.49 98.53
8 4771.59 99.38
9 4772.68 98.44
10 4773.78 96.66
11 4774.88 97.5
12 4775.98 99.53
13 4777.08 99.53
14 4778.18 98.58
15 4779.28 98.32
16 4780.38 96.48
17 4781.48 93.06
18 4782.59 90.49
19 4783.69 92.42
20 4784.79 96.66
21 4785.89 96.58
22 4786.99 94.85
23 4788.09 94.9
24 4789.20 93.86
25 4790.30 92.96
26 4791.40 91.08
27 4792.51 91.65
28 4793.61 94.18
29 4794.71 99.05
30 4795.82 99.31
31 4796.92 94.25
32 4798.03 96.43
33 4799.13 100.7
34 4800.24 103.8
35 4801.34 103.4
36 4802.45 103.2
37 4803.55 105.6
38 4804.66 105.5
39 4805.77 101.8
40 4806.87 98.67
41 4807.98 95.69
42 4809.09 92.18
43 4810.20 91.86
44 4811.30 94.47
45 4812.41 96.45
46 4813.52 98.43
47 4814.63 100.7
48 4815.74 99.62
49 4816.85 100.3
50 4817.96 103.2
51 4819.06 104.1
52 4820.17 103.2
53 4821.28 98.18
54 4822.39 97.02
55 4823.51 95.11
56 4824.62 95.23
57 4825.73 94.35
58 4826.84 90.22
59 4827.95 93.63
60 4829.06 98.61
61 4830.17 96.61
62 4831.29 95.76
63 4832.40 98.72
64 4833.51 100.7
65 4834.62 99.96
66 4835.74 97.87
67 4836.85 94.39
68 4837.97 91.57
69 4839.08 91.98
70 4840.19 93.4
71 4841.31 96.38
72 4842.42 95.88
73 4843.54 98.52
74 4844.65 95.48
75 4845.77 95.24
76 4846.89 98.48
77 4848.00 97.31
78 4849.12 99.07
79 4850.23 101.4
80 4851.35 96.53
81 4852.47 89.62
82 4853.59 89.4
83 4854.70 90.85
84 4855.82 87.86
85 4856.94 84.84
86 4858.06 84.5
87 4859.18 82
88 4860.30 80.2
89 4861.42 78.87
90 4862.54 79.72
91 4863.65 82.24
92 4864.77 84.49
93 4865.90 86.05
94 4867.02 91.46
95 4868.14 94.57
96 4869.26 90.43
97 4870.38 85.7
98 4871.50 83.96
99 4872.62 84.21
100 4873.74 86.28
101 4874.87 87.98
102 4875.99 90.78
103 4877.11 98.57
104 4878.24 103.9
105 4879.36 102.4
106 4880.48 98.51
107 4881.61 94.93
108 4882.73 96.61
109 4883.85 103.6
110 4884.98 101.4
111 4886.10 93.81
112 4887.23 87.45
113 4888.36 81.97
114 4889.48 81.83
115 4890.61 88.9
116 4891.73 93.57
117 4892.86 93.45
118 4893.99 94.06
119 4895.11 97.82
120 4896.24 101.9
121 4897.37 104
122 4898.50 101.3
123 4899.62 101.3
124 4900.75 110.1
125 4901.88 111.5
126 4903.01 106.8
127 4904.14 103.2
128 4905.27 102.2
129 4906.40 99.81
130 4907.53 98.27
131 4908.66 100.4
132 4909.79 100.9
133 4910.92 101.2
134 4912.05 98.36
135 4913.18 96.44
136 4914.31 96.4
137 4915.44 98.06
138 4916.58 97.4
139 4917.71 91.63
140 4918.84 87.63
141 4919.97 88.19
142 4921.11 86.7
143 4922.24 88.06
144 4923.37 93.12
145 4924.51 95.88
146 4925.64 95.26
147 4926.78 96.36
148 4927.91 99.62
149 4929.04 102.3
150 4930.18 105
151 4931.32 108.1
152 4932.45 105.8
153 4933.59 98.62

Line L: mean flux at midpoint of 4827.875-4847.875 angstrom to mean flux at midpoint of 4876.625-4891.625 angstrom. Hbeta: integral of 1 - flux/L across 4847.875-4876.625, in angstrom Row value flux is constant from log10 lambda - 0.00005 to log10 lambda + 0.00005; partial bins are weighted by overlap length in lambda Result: 2.3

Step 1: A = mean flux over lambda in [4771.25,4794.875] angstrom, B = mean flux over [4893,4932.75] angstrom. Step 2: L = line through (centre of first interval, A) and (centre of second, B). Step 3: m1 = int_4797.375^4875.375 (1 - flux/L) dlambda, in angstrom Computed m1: 2.1 angstrom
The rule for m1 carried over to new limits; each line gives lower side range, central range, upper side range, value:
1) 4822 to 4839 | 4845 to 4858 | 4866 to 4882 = 0.1 angstrom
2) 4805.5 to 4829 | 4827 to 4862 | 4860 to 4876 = -0.8 angstrom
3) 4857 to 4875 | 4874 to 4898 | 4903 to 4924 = -1.4 angstrom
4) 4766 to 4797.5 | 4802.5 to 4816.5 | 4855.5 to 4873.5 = -1.0 angstrom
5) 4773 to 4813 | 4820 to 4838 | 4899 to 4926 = 0.1 angstrom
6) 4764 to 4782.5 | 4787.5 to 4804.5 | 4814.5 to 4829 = -0.2 angstrom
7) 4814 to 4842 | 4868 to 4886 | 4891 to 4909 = 1.1 angstrom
